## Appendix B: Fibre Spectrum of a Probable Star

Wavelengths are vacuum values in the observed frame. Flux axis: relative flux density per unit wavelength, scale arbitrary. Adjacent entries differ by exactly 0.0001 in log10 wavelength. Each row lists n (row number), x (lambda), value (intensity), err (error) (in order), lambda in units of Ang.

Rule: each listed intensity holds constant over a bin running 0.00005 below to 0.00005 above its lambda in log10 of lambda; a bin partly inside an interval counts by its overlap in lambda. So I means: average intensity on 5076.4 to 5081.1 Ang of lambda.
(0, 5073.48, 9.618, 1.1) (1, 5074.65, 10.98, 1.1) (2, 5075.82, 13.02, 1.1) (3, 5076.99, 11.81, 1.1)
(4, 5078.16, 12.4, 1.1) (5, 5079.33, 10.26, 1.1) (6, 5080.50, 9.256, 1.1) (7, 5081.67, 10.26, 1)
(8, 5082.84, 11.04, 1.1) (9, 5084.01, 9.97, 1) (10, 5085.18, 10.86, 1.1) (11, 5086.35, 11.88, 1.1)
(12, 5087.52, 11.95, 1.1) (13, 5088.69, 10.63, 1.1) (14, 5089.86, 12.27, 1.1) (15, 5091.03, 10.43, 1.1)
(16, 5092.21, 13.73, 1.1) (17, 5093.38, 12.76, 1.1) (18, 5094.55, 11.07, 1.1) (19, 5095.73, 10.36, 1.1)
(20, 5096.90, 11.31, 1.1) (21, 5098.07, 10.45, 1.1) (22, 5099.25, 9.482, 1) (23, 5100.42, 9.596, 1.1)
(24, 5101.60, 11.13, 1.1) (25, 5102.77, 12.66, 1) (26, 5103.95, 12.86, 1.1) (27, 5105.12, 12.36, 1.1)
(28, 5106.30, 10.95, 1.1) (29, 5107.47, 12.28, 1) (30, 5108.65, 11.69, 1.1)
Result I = 10.9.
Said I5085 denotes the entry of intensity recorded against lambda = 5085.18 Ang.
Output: 10.86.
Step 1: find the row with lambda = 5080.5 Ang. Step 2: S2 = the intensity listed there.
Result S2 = 9.256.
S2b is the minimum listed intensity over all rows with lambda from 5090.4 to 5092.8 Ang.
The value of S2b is 10.43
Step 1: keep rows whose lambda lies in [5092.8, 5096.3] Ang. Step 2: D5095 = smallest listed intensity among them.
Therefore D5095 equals 10.36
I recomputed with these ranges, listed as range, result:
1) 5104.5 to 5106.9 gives 11.7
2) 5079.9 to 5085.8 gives 10.3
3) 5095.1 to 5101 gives 10.2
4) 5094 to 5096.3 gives 10.7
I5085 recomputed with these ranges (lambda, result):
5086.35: 11.88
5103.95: 12.86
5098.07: 10.45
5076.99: 11.81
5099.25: 9.482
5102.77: 12.66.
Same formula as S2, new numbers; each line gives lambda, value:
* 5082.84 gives 11.04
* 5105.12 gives 12.36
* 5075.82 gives 13.02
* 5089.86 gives 12.27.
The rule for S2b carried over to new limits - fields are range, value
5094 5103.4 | 9.482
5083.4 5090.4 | 9.97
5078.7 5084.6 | 9.256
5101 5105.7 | 11.13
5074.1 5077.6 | 10.98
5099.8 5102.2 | 9.596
